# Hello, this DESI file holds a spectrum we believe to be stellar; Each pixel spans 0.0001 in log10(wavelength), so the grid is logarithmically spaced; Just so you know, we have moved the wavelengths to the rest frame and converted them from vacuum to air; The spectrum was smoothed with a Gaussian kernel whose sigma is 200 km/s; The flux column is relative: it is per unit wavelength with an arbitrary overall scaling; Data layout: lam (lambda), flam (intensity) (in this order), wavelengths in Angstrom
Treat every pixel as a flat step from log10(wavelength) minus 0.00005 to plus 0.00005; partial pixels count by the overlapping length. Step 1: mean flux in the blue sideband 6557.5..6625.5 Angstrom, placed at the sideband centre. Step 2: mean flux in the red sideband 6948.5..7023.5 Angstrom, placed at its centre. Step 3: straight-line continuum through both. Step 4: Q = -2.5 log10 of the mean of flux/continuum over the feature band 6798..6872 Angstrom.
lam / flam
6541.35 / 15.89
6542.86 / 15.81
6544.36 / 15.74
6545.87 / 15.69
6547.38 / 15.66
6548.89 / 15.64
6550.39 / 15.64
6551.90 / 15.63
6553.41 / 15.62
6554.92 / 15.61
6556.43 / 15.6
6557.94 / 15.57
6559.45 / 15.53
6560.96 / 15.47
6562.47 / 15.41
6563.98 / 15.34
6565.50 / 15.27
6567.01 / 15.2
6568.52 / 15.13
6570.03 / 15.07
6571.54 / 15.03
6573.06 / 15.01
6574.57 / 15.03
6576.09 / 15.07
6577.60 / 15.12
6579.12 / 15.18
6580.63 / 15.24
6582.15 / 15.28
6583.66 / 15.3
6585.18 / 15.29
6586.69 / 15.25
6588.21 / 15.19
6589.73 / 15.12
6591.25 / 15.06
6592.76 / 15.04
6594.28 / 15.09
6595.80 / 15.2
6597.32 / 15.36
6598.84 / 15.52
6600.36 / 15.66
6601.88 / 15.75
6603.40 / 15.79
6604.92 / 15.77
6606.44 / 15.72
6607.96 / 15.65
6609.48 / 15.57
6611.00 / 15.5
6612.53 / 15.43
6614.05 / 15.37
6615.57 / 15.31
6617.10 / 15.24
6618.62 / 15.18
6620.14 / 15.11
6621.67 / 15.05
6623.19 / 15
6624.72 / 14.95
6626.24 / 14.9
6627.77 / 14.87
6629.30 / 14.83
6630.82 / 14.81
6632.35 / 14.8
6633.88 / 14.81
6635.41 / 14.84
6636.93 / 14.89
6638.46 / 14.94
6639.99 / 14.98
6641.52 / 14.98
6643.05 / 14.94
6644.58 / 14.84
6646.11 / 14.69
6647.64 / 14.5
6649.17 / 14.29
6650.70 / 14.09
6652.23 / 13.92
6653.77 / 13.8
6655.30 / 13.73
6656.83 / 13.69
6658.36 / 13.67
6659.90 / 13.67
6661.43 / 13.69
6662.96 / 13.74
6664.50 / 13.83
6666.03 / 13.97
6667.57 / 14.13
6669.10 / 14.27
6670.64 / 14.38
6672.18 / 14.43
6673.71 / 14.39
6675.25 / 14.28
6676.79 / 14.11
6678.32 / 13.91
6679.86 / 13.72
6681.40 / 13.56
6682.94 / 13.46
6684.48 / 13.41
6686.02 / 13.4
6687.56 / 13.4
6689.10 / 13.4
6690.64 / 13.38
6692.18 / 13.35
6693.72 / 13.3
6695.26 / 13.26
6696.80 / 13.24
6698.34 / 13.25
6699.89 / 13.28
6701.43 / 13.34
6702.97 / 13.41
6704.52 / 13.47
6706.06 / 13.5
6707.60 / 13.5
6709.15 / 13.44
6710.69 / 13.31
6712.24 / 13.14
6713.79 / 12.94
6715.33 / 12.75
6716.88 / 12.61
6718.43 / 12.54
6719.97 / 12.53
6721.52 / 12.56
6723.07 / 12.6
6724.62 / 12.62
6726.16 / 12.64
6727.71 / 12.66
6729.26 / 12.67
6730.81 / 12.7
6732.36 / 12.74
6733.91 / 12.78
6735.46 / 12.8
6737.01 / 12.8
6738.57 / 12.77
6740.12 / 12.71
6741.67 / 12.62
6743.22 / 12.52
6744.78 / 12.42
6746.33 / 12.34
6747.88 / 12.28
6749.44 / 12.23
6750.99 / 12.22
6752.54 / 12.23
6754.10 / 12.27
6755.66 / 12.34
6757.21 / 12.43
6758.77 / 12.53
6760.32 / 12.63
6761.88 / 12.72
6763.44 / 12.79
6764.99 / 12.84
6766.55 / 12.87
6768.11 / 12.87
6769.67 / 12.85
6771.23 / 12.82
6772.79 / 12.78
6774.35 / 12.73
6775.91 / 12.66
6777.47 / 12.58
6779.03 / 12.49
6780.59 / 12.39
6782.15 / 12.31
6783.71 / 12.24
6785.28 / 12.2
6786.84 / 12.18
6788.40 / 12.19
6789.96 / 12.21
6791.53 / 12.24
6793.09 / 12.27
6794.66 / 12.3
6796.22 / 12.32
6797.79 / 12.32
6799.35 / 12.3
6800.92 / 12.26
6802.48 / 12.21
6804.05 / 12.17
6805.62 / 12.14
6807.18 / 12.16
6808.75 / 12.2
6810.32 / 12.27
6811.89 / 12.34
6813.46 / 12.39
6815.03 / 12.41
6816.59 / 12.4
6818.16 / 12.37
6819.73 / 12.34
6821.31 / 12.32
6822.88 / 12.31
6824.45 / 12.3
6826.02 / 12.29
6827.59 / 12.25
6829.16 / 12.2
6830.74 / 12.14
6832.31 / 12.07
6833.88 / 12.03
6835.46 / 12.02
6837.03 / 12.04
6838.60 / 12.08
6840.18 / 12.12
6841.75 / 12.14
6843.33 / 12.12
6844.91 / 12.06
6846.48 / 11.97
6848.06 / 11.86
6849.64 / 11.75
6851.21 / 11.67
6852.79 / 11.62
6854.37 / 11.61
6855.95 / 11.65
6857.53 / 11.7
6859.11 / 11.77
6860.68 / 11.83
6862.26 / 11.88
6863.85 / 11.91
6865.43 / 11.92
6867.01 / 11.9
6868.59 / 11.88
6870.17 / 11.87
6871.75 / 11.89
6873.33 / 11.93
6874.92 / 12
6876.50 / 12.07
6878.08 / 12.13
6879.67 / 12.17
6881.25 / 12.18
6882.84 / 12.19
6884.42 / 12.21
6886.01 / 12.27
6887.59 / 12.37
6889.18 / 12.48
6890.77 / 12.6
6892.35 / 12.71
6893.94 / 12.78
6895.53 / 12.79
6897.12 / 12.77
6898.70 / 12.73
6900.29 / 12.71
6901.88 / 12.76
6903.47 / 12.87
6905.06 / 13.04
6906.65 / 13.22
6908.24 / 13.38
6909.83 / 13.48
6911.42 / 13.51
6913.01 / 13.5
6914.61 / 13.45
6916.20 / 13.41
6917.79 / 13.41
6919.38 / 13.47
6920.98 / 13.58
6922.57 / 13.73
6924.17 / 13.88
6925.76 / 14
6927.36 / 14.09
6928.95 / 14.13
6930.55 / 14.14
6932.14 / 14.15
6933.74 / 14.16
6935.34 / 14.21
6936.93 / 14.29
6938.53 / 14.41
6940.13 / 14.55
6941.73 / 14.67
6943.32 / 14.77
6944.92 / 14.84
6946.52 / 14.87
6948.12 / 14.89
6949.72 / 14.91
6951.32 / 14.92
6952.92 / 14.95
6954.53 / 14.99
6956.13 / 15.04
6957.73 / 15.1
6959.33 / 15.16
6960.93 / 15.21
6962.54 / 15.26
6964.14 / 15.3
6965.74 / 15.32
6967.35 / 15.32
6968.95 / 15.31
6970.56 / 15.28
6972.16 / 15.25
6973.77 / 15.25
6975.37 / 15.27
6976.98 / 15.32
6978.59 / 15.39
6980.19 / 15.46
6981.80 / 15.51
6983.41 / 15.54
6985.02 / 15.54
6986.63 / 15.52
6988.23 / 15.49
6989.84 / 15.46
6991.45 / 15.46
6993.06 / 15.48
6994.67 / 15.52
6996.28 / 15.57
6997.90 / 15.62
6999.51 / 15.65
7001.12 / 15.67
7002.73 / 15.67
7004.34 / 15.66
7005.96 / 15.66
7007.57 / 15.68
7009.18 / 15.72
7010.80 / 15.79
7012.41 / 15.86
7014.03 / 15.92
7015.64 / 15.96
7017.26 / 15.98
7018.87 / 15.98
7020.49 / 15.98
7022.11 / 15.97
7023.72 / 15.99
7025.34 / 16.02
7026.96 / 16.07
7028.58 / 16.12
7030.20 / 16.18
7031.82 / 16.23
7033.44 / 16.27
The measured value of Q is 0.27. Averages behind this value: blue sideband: 15.3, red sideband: 15.5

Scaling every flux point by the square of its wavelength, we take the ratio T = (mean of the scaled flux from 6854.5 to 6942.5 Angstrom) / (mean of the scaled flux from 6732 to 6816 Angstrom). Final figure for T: 1.08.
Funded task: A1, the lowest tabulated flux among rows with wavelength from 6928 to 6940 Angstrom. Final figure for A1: 14.13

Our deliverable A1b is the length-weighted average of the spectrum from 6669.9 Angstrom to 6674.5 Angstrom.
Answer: 14.4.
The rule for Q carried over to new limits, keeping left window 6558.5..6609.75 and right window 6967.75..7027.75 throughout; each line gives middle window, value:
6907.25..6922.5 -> 0.157 mag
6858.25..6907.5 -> 0.253 mag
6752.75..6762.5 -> 0.233 mag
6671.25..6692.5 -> 0.123 mag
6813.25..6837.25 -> 0.256 mag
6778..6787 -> 0.247 mag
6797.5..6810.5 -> 0.257 mag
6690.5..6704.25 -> 0.158 mag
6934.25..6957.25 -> 0.062 mag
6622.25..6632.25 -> 0.033 mag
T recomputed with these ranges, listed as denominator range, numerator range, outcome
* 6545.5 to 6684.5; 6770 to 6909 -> 0.88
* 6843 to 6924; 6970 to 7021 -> 1.29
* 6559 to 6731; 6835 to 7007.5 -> 1.04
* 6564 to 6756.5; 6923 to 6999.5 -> 1.17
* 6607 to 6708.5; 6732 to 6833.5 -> 0.91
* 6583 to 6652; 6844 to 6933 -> 0.91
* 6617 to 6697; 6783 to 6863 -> 0.90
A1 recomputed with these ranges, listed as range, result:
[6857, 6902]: 11.7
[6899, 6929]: 12.71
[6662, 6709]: 13.24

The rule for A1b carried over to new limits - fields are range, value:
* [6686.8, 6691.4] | 13.4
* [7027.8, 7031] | 16.1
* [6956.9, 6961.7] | 15.2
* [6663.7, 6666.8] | 13.9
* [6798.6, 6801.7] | 12.3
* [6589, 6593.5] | 15.1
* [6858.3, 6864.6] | 11.8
